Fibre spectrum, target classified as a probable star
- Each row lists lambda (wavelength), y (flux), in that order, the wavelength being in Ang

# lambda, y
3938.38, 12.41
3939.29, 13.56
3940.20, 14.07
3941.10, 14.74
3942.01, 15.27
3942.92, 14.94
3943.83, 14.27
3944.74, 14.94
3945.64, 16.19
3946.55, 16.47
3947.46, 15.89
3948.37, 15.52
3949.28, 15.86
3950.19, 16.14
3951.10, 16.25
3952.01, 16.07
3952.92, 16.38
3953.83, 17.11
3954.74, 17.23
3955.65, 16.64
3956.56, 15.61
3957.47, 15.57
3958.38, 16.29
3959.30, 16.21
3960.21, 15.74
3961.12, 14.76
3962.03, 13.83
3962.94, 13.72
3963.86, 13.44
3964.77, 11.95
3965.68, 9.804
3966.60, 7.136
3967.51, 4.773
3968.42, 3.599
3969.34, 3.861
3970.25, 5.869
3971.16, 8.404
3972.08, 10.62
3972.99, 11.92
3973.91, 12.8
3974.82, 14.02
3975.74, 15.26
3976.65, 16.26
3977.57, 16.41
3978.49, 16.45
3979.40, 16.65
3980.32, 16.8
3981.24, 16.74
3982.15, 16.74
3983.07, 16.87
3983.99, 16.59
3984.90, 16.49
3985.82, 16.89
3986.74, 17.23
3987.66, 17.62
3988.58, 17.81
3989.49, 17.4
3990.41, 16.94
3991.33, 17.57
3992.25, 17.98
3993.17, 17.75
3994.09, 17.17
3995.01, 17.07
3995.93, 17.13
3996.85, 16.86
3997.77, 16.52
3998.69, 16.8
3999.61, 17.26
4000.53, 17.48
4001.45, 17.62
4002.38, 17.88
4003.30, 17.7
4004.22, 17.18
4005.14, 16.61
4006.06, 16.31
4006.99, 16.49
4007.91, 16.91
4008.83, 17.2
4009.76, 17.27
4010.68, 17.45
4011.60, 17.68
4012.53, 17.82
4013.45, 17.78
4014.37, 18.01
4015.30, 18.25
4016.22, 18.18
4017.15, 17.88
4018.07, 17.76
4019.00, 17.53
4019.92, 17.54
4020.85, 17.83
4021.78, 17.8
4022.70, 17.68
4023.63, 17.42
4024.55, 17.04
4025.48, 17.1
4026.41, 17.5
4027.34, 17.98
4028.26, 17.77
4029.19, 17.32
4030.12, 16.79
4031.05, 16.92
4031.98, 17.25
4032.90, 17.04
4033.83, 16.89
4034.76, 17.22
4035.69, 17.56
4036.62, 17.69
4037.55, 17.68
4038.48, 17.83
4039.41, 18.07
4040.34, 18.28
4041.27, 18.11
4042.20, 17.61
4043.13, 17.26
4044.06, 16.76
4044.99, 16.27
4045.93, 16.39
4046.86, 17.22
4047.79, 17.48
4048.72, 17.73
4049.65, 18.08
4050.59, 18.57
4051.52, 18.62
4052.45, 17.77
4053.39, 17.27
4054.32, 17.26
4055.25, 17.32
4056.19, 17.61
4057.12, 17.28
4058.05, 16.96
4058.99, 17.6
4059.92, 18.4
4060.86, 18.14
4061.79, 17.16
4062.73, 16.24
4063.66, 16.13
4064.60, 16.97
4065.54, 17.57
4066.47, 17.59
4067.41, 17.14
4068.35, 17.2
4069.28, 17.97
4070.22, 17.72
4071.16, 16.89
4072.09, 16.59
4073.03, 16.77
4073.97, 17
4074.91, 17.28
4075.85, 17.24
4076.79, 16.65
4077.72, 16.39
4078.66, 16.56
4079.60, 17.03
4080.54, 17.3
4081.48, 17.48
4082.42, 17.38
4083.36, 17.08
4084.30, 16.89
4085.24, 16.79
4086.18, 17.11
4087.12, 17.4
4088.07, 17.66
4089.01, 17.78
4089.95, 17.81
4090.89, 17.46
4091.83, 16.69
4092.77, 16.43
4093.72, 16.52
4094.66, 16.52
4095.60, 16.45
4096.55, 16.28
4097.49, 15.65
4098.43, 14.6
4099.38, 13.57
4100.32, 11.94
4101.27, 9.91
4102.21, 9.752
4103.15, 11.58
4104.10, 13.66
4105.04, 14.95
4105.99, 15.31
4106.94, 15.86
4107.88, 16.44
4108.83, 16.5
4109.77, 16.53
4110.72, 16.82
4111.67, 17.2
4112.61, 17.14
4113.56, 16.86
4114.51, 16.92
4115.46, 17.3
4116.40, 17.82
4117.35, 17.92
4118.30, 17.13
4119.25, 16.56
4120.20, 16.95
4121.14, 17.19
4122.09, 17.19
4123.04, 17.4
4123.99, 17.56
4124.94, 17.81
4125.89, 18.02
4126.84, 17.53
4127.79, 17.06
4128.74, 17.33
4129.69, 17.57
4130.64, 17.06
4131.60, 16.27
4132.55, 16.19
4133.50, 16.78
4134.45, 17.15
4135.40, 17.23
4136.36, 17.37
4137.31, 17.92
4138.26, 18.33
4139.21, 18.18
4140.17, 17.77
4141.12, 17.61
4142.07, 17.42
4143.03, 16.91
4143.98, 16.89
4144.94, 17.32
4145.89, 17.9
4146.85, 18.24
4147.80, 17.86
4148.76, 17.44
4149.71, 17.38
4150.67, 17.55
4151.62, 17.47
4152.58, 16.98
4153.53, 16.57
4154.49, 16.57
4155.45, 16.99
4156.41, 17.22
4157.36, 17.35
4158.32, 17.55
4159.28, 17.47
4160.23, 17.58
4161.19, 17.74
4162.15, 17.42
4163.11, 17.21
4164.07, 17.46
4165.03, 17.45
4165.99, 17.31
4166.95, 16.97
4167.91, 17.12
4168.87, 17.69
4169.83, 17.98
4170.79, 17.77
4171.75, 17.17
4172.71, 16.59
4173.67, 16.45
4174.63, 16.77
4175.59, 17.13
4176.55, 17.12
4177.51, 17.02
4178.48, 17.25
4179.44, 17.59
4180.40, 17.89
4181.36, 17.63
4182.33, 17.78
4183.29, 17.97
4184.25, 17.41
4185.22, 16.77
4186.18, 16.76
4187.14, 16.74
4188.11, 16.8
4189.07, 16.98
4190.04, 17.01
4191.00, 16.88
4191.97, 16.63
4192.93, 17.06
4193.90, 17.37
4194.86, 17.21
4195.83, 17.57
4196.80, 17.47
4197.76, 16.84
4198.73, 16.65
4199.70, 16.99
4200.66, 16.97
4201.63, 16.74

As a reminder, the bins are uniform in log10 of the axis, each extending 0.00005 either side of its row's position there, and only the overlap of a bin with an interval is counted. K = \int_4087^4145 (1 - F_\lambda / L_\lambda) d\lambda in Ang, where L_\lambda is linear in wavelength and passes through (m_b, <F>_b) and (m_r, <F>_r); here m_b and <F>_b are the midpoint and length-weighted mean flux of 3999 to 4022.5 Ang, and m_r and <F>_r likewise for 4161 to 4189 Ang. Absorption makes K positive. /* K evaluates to 2.9 Ang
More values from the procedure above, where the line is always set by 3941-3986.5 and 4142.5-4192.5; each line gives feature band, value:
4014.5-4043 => -4.6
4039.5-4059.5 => -2.6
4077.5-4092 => -1.1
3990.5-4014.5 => -4.1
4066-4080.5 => -1.1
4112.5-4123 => -0.4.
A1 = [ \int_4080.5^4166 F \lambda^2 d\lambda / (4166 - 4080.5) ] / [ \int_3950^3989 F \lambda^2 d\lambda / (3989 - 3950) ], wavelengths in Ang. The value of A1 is 1.28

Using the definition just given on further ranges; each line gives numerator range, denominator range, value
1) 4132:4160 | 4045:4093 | 1.04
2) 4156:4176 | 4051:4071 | 1.05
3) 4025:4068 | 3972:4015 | 1.07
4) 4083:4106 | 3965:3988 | 1.26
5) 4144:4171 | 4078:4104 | 1.14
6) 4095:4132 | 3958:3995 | 1.21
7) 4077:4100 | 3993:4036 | 1.00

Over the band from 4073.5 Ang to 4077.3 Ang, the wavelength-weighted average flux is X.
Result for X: 17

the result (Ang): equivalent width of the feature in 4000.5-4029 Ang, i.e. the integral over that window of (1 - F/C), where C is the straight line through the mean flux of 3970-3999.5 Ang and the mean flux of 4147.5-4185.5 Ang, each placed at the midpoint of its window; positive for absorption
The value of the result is -2.5 Ang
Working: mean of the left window 15.8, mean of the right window 17.3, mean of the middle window 17.5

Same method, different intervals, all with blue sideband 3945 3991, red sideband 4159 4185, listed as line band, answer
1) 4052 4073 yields -2.01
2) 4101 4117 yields 1.02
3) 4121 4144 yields -0.78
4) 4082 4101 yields -0.15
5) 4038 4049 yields -1.35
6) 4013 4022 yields -1.61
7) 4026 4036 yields -1.27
